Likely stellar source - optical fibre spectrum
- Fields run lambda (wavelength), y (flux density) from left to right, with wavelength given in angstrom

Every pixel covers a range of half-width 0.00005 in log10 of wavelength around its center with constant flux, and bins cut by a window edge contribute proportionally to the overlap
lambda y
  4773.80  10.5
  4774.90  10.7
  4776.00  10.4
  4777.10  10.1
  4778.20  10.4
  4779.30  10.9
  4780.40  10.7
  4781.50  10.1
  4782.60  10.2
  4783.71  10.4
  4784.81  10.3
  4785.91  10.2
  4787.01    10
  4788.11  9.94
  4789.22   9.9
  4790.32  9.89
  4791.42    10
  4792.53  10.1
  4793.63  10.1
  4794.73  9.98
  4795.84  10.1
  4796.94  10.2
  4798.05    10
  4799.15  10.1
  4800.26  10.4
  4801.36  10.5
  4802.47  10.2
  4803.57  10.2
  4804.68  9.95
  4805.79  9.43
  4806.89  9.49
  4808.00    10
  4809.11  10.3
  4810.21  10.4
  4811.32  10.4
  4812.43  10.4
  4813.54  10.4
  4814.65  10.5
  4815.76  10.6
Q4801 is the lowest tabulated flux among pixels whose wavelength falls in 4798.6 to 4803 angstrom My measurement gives 10.1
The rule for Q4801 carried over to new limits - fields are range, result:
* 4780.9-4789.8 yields 9.9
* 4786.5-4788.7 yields 9.94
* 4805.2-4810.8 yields 9.43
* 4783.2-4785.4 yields 10.3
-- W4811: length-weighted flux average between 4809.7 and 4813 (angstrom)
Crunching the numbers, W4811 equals 10.4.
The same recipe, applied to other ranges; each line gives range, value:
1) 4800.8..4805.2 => 10.2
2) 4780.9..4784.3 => 10.2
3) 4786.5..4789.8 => 9.94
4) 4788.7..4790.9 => 9.92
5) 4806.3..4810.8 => 10.1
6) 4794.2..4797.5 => 10.1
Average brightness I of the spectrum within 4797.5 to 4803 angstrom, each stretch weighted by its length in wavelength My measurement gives 10.2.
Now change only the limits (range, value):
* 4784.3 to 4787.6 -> 10.2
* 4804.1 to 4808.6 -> 9.71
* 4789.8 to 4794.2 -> 10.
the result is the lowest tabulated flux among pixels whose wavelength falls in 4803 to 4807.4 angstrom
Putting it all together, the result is 9.43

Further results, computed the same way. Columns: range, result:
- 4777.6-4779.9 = 10.4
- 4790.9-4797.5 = 9.98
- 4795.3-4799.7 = 10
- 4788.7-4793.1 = 9.89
